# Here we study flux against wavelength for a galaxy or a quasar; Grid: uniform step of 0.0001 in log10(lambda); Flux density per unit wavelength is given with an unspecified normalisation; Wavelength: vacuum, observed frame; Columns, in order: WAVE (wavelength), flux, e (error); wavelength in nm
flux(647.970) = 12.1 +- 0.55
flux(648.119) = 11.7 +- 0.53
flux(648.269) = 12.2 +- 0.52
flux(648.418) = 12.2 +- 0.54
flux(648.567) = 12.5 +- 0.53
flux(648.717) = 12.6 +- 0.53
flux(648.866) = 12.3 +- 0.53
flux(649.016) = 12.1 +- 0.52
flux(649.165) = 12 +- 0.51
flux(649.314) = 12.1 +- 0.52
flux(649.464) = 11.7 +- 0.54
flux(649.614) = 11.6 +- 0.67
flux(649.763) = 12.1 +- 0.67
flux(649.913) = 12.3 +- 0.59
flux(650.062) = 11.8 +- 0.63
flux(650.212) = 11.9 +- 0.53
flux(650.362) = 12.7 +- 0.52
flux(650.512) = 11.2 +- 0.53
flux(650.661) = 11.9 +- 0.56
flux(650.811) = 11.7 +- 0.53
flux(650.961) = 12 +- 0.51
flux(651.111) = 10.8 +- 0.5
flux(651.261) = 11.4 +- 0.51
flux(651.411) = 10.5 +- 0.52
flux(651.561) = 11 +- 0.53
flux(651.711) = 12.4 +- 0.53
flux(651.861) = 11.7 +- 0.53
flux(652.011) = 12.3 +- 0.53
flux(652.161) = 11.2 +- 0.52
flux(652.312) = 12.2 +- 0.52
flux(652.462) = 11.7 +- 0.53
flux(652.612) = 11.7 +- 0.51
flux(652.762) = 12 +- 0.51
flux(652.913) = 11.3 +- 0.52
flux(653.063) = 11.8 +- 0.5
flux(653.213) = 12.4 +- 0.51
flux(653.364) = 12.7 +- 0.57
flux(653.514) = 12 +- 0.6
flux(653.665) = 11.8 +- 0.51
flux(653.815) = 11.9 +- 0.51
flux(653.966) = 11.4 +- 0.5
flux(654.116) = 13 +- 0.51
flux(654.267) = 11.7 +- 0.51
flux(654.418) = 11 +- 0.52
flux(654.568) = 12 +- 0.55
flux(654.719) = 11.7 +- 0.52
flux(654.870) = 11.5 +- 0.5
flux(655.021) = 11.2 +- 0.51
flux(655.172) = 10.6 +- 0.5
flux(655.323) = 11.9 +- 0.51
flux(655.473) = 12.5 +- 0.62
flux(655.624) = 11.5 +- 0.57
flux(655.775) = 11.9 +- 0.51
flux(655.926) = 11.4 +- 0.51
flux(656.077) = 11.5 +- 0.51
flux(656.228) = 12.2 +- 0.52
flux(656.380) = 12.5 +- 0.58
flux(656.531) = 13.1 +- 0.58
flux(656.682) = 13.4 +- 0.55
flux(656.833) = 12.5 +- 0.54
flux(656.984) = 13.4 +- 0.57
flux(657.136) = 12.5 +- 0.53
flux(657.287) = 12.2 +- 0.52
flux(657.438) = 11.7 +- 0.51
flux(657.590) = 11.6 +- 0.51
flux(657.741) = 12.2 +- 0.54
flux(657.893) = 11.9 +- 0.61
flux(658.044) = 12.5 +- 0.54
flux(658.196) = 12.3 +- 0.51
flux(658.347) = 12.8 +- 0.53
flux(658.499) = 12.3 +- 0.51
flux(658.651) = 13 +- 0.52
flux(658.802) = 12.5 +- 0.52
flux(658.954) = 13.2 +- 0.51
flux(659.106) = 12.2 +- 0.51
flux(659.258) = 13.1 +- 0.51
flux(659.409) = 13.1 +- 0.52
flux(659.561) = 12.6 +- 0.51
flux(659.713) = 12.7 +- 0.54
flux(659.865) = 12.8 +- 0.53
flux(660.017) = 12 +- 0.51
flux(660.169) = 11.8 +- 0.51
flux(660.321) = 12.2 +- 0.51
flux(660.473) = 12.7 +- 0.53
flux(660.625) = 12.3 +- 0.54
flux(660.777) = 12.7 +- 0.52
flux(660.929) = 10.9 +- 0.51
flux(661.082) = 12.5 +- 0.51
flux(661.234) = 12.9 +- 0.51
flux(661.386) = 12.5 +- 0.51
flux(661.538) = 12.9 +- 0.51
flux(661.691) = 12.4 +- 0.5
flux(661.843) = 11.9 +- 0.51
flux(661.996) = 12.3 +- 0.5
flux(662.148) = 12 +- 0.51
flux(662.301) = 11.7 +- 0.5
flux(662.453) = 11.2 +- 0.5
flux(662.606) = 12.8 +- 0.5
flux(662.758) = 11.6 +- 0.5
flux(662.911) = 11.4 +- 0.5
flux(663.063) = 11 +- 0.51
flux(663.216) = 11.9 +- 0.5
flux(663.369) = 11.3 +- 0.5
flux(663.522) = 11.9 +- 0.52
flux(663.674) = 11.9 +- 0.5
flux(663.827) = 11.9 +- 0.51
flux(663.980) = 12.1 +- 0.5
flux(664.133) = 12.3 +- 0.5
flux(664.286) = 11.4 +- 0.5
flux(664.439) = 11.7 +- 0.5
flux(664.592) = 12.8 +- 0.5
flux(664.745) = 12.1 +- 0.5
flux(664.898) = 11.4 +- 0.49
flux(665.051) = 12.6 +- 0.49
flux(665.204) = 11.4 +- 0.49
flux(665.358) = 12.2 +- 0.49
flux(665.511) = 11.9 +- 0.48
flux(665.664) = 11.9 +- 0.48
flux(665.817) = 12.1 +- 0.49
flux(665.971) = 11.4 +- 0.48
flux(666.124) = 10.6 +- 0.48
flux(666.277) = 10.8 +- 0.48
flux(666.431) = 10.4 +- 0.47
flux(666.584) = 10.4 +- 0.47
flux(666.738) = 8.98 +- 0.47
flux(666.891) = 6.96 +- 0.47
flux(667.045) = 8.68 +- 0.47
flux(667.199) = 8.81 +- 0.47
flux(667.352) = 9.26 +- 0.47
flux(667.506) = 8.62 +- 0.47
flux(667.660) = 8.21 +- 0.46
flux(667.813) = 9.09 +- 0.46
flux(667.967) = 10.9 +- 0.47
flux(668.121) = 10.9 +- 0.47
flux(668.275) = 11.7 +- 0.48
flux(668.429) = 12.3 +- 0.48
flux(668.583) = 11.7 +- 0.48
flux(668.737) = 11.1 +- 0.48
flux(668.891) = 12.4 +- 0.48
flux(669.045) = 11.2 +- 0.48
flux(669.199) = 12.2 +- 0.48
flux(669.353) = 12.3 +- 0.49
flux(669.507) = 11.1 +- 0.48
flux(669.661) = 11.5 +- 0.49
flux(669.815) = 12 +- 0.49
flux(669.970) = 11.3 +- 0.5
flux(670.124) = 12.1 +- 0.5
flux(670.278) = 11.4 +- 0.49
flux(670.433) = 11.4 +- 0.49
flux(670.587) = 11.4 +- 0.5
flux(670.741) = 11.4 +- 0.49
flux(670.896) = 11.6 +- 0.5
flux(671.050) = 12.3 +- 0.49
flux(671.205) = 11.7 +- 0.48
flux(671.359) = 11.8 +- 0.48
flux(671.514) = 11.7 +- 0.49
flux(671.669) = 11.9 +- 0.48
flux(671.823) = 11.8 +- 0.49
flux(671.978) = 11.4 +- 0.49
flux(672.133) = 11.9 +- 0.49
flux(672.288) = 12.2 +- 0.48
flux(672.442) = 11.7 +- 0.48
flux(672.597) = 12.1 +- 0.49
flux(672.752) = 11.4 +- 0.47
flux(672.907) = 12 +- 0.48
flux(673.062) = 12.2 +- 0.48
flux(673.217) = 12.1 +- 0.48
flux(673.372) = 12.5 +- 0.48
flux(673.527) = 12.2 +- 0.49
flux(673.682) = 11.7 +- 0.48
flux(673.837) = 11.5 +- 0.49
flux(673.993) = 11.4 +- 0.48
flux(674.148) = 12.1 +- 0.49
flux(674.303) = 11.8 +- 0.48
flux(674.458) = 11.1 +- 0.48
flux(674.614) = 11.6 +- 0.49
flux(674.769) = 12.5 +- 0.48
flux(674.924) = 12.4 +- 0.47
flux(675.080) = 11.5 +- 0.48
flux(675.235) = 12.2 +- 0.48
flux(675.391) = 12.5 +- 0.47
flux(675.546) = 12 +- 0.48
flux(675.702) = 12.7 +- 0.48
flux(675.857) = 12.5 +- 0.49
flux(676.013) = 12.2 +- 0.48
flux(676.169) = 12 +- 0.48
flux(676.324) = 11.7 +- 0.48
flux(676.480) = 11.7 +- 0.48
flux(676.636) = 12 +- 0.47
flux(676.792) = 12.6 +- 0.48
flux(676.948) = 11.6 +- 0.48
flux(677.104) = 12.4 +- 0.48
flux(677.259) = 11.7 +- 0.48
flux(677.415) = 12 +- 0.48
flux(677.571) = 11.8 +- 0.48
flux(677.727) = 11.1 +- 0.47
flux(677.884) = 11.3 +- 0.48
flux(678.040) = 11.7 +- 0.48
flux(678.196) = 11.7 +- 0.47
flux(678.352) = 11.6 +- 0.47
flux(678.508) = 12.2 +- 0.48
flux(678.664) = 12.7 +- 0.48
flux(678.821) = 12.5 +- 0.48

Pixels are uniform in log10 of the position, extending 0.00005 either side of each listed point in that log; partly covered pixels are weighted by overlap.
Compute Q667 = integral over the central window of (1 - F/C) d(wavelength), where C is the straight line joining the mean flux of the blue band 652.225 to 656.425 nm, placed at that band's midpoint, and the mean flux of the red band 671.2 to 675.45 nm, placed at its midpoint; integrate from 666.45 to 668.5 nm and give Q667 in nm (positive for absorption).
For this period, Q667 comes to 0.39 nm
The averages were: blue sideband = 11.8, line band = 9.62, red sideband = 11.9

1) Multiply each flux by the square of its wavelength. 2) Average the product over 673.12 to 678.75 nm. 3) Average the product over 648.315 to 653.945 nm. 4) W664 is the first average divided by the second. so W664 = 1.08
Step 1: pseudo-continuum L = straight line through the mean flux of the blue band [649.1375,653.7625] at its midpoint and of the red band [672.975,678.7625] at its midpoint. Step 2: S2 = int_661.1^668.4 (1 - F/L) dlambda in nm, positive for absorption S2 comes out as 0.40 nm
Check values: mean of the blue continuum 11.8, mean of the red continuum 12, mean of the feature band 11.2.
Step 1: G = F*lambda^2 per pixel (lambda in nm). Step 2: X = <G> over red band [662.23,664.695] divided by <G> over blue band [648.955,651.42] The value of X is 1.0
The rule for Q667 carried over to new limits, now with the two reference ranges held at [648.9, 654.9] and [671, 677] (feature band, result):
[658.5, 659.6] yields -0.09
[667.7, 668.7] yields 0.08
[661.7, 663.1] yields 0.01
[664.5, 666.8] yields 0.09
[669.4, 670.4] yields 0.03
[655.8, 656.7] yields -0.03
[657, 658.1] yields -0.03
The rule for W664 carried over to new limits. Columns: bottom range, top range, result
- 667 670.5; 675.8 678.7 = 1.12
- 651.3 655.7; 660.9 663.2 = 1.05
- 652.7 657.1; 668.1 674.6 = 1.03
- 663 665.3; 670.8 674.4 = 1.03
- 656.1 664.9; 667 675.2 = 0.96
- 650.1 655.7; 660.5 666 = 1.05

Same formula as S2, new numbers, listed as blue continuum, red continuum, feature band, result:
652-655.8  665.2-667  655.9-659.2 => -0.28 nm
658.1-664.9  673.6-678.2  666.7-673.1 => 0.48 nm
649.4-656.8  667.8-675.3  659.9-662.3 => -0.10 nm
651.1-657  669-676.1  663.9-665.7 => -0.02 nm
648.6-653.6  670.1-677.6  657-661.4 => -0.20 nm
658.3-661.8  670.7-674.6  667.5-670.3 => 0.19 nm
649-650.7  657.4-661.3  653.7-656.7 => 0.08 nm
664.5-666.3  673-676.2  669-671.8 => 0.05 nm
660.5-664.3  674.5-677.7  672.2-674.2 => 0.02 nm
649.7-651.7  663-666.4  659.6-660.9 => -0.07 nm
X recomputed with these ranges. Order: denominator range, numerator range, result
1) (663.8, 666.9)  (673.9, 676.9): 1.09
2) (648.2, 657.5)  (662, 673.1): 0.99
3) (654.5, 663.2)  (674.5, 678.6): 1.03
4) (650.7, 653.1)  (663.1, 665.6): 1.07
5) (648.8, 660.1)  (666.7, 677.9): 1.01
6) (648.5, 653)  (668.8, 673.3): 1.06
